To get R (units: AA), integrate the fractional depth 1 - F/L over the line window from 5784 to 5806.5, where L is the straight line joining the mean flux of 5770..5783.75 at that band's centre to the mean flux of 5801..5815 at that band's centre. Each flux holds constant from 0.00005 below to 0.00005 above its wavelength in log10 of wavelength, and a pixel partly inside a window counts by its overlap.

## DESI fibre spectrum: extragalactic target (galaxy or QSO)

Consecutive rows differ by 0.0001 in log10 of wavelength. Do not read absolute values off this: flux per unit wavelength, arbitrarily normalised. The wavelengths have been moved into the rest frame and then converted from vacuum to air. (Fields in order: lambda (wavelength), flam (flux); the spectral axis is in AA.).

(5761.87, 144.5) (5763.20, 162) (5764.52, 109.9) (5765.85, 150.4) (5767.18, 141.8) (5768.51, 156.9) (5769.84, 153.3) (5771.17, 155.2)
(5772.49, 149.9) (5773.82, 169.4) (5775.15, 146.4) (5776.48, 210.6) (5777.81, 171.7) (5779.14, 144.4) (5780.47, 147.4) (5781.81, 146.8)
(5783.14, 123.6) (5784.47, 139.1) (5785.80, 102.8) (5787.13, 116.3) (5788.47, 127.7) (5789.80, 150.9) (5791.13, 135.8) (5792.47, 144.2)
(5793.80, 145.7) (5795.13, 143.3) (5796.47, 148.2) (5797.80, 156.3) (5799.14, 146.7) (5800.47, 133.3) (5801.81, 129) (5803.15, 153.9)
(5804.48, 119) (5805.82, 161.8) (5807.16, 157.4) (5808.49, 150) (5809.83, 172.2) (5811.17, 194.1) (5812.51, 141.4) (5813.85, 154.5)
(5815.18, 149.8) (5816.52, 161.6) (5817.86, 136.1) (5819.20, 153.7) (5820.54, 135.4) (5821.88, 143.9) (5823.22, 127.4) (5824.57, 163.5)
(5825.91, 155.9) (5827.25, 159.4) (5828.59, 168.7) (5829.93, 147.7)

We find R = 2.32 AA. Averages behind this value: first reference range 157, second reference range 153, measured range 138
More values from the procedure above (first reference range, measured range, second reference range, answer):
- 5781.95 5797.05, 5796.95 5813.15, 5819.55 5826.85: -1.3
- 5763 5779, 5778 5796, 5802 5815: 2.1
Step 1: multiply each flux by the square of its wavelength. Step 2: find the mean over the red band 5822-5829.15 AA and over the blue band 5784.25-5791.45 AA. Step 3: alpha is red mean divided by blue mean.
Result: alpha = 1.2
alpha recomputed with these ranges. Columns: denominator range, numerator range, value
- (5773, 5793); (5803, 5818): 1.08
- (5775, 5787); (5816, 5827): 1.02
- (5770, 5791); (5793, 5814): 1.03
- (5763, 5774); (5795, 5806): 0.97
